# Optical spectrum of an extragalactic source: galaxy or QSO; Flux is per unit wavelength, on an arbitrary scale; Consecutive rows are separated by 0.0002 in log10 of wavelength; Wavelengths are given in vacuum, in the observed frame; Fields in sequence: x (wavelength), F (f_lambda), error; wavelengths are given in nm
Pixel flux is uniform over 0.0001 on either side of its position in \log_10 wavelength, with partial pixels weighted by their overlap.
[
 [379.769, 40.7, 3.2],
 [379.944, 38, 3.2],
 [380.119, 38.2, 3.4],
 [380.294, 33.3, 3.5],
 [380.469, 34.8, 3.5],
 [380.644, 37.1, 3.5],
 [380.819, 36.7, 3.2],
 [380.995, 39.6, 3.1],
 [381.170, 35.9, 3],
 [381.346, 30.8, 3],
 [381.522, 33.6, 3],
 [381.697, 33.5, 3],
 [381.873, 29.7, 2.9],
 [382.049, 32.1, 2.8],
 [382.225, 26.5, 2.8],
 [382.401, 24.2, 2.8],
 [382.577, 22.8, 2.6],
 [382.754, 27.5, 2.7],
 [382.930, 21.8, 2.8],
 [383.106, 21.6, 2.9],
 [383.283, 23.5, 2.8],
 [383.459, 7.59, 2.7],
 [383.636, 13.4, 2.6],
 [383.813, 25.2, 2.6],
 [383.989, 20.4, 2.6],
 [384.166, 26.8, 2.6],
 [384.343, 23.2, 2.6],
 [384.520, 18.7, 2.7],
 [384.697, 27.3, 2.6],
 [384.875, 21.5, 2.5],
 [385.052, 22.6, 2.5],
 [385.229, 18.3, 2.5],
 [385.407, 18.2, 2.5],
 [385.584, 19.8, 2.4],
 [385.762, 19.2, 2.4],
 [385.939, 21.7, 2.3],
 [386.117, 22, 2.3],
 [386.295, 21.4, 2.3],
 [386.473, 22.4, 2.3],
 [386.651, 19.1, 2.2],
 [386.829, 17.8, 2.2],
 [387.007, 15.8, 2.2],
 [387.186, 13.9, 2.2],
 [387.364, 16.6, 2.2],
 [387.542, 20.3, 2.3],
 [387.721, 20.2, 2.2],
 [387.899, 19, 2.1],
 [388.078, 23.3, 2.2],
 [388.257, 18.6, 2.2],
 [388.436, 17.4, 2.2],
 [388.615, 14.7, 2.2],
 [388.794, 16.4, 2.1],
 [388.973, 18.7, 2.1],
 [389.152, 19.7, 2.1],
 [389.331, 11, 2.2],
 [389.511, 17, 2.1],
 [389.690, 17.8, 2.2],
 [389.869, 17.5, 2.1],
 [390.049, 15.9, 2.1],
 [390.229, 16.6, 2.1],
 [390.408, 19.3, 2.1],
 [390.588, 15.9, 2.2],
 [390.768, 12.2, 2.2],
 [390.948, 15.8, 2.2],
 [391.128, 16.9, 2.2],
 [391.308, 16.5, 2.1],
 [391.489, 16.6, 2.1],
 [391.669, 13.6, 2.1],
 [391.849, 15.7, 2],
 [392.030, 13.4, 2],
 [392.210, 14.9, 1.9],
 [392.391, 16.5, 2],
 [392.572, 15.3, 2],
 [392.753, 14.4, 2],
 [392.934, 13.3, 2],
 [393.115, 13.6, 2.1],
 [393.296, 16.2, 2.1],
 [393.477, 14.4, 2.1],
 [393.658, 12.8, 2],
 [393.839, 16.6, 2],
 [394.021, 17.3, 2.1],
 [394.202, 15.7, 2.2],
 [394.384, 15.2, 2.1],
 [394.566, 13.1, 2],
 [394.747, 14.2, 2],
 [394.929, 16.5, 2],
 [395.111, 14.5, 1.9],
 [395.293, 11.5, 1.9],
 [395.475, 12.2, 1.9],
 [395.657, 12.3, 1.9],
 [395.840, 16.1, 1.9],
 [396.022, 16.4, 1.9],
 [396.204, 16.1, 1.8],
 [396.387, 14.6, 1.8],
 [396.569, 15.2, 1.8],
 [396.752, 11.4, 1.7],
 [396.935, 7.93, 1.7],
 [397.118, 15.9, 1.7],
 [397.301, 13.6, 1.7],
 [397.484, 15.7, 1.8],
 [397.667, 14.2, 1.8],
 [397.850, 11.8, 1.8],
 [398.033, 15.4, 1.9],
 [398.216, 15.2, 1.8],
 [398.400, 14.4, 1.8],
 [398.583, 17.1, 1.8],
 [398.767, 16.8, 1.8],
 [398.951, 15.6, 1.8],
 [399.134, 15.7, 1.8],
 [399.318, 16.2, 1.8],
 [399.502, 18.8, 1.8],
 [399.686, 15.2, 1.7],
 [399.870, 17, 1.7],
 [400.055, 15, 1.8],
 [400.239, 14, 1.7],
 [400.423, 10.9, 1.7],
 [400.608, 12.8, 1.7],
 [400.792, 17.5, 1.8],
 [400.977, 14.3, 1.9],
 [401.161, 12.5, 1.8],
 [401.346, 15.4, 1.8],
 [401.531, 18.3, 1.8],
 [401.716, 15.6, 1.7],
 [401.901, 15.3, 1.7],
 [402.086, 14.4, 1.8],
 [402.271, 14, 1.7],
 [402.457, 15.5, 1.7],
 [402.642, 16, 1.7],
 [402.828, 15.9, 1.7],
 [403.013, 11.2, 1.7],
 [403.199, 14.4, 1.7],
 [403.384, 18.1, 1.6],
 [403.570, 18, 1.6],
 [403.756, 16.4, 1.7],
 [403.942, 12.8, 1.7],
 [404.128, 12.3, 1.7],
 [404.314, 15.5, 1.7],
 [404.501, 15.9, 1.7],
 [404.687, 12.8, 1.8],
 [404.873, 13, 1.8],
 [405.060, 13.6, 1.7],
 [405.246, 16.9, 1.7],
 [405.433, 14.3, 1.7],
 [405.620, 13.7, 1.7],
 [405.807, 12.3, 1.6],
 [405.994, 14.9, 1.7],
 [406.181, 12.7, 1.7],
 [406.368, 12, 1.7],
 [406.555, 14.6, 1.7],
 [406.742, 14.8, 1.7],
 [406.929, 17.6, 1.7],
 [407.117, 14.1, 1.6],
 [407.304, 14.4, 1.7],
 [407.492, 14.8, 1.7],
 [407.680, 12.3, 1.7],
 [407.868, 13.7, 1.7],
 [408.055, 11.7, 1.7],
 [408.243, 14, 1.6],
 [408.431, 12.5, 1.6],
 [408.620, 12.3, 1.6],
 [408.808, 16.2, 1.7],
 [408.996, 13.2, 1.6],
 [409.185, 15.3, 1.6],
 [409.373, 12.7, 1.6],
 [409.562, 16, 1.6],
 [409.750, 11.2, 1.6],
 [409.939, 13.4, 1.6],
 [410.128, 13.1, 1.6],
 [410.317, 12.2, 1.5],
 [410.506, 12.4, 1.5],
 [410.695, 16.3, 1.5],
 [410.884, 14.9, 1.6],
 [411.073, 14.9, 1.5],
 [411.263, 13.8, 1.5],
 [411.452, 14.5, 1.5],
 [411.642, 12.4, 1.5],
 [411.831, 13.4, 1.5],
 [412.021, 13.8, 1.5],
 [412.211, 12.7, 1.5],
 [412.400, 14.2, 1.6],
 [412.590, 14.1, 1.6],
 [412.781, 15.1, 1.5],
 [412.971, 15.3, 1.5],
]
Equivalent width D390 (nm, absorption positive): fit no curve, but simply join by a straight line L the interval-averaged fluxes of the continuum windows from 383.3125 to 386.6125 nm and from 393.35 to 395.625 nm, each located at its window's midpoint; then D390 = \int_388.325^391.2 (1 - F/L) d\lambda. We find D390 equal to 0.17 nm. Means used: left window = 20.6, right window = 14.5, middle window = 16.4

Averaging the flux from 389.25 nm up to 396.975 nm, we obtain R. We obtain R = 14.9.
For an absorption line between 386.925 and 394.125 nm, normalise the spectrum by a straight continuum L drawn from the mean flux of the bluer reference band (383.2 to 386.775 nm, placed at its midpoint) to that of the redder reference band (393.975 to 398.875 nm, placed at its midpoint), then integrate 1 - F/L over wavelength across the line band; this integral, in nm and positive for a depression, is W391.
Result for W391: 0.54 nm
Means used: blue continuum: 20.6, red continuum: 14.4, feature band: 16.3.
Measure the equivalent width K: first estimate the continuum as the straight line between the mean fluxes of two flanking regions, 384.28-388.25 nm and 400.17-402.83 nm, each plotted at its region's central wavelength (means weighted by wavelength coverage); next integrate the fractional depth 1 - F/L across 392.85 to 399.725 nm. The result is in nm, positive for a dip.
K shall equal 0.77 nm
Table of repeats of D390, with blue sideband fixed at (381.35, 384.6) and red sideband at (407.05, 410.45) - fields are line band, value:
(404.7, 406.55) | 0.13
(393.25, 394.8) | 0.36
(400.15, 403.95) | 0.30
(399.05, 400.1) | 0.06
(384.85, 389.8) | 0.82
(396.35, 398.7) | 0.53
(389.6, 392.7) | 0.73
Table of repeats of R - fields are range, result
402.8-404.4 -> 14.9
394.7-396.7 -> 14.5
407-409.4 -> 13.7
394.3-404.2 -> 14.8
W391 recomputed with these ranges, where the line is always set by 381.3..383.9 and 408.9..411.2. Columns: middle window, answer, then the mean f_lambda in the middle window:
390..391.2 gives 0.31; 16.1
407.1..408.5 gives 0.12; 13.4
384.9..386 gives 0.17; 20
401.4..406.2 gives 0.45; 14.8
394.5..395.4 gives 0.27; 14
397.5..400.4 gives 0.45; 15.4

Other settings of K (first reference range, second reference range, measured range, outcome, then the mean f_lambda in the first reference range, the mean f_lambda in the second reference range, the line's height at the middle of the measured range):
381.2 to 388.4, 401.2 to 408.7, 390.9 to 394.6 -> 0.760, 22.1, 14.4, 19.1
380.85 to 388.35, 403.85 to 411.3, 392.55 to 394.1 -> 0.367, 22.9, 13.9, 19.5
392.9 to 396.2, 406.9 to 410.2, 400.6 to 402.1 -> -0.117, 14.6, 13.7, 14.2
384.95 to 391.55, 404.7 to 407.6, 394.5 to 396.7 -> 0.279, 18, 14.2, 16.4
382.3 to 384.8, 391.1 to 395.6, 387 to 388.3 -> 0.011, 21.7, 14.8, 18.8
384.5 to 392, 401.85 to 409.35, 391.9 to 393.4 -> 0.212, 18.1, 14.3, 17.1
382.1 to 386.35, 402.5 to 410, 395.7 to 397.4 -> 0.327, 21.6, 14.2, 17.4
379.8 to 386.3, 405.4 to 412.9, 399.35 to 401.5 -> 0.360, 26.3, 13.8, 18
